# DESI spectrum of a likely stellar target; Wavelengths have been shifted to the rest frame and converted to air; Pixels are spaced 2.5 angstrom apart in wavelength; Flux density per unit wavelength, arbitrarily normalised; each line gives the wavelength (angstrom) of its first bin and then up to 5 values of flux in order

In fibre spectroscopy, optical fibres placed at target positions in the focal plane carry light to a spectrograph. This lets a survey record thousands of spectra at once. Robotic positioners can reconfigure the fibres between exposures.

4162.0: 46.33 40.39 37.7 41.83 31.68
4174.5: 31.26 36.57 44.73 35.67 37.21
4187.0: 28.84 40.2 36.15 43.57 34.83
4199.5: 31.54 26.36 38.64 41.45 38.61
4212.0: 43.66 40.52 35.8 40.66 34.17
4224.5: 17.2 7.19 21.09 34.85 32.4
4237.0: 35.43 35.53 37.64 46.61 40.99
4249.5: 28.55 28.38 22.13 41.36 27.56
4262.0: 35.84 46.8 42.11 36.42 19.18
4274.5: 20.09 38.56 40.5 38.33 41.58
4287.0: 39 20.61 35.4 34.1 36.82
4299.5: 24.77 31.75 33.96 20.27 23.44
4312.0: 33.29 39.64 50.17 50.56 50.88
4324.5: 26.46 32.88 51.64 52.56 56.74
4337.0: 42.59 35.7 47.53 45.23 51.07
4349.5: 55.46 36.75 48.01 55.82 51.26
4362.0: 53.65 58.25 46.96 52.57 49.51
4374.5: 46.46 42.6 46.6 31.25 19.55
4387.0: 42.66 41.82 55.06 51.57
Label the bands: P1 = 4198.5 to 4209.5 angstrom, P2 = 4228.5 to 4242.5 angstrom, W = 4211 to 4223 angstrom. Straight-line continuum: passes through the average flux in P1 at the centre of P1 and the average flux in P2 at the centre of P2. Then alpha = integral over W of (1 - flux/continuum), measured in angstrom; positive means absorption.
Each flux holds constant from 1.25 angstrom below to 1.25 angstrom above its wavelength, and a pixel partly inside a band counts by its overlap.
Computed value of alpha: -1.7 angstrom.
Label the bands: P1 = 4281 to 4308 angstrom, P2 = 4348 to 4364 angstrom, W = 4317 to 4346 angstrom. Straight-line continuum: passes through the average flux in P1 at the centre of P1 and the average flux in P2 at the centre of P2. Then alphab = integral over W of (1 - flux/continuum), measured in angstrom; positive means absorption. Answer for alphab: -1.3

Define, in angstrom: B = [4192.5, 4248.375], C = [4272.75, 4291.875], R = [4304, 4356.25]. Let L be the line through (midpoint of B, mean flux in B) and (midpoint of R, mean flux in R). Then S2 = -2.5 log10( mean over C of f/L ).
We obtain 0.15 mag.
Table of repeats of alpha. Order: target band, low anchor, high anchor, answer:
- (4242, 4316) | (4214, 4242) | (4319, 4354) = 7.2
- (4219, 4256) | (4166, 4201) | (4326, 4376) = 8.9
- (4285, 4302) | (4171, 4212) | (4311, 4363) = 4.3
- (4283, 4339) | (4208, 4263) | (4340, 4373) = 7.7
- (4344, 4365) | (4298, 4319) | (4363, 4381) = -2.9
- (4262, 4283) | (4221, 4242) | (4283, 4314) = -3.6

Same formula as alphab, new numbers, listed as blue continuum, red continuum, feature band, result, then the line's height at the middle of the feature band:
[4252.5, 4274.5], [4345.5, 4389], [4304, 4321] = 1.4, 39.3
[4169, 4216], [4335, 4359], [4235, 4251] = 1.2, 40.2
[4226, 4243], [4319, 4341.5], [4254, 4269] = -1.3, 33.6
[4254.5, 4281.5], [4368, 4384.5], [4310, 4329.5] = -1.1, 38.5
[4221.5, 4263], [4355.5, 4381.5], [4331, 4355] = -0.6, 46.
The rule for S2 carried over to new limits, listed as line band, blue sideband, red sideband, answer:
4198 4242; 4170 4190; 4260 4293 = 0.08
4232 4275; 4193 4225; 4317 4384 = 0.16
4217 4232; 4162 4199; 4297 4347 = 0.42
